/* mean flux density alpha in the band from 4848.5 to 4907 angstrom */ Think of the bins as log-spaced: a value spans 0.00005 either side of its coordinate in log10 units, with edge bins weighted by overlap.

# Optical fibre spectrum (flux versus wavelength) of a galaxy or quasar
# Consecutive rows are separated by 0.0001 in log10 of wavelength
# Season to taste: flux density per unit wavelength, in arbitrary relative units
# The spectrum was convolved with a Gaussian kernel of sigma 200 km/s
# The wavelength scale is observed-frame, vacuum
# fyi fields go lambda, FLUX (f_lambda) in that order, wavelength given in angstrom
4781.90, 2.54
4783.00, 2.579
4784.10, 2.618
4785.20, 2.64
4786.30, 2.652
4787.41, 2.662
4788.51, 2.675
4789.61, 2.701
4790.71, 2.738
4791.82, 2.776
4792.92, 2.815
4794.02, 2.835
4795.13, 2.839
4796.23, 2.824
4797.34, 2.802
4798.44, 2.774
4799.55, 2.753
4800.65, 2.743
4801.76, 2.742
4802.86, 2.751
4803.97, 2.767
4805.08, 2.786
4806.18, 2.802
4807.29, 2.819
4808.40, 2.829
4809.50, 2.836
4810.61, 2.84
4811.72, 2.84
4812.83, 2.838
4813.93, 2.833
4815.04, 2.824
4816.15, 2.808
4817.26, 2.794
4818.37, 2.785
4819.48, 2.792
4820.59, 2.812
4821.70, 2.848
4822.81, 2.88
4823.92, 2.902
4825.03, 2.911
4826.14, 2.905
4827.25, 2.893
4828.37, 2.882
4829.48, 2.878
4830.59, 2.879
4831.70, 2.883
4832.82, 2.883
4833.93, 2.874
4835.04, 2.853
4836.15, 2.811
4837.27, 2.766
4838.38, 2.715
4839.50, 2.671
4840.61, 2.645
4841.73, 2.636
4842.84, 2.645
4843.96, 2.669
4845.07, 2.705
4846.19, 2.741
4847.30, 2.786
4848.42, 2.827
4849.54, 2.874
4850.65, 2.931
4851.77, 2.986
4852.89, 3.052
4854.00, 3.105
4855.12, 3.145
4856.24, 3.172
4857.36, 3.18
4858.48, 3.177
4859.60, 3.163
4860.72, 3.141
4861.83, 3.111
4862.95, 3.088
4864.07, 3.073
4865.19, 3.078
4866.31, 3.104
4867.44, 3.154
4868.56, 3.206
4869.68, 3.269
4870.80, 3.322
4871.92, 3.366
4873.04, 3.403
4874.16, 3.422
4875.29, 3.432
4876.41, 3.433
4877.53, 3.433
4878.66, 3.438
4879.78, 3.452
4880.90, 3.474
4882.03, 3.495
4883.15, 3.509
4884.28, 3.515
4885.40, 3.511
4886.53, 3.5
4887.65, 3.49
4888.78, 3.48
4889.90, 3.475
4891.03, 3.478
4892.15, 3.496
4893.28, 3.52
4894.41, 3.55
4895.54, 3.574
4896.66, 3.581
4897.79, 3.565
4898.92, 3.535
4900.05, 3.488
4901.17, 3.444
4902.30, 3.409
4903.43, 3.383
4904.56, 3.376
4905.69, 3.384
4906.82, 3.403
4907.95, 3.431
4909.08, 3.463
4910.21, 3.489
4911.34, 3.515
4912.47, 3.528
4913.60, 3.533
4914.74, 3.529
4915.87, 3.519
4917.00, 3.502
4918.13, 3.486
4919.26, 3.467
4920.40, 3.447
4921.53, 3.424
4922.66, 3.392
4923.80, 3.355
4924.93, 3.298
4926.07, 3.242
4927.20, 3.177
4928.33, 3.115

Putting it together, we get 3.33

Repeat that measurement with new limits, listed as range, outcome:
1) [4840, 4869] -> 2.98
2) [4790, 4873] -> 2.9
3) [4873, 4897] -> 3.49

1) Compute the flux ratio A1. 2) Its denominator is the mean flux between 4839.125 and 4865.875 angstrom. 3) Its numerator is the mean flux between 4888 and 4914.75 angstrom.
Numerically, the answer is 1.18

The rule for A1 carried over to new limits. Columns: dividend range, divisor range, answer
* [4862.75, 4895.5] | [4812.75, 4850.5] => 1.21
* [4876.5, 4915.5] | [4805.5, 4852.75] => 1.24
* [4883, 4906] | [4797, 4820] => 1.25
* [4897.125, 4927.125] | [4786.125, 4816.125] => 1.24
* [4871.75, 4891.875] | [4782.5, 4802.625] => 1.27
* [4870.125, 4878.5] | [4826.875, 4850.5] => 1.22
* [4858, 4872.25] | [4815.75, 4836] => 1.11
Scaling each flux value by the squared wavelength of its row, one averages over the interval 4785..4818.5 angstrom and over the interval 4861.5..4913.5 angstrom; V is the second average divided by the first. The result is 1.27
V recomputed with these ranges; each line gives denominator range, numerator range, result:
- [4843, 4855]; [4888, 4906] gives 1.24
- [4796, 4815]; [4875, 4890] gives 1.28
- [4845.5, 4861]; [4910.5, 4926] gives 1.18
